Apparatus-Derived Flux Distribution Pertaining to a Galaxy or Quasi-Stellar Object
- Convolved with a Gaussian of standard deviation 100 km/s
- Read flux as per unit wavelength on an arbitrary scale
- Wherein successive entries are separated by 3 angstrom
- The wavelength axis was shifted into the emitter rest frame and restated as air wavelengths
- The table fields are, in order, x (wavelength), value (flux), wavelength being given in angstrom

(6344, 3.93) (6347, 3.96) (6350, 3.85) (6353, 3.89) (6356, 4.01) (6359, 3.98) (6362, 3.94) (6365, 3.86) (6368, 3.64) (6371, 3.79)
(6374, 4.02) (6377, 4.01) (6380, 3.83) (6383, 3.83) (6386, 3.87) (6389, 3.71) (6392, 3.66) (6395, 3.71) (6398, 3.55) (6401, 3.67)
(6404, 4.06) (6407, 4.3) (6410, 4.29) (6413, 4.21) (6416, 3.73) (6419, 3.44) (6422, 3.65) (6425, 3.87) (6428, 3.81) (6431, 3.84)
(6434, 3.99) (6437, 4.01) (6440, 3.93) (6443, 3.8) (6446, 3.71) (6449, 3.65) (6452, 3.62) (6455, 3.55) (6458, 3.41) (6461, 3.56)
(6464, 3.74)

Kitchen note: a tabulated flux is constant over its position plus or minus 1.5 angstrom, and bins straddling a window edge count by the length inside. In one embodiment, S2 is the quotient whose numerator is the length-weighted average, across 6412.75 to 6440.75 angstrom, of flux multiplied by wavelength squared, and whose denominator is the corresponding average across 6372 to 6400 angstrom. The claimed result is 1.02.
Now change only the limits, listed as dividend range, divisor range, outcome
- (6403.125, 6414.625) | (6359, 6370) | 1.12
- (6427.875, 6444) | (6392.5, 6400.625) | 1.09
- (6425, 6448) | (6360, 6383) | 1.02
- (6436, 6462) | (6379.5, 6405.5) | 1.00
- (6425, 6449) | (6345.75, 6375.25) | 1.01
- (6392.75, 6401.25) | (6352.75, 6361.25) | 0.93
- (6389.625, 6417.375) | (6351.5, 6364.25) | 1.00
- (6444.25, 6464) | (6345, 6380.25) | 0.95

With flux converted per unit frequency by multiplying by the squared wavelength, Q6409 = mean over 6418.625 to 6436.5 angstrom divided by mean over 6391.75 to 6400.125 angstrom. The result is 1.05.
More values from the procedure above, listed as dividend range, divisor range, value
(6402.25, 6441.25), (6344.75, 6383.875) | 1.03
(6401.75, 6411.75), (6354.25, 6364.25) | 1.07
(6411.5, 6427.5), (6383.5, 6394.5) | 1.02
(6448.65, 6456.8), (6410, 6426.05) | 0.95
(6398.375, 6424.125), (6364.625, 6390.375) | 1.03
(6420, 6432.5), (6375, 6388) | 0.99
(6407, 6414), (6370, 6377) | 1.10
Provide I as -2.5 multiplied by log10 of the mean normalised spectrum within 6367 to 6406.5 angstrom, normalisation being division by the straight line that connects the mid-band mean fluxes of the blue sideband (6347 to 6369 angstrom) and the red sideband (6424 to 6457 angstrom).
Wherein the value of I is 0.01 mag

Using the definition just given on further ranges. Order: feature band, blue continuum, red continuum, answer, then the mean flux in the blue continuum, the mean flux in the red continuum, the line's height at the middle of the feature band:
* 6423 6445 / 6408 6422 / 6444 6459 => -0.04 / 3.9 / 3.6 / 3.75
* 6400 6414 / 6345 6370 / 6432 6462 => -0.09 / 3.89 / 3.73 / 3.8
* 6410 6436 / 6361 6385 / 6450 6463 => -0.05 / 3.86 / 3.55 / 3.67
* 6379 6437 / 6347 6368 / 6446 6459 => -0.03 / 3.9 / 3.58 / 3.73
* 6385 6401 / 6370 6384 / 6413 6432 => 0.05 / 3.9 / 3.76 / 3.85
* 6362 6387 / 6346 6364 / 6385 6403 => -0.01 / 3.94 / 3.7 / 3.82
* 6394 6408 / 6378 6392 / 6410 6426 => -0.01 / 3.8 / 3.82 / 3.81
